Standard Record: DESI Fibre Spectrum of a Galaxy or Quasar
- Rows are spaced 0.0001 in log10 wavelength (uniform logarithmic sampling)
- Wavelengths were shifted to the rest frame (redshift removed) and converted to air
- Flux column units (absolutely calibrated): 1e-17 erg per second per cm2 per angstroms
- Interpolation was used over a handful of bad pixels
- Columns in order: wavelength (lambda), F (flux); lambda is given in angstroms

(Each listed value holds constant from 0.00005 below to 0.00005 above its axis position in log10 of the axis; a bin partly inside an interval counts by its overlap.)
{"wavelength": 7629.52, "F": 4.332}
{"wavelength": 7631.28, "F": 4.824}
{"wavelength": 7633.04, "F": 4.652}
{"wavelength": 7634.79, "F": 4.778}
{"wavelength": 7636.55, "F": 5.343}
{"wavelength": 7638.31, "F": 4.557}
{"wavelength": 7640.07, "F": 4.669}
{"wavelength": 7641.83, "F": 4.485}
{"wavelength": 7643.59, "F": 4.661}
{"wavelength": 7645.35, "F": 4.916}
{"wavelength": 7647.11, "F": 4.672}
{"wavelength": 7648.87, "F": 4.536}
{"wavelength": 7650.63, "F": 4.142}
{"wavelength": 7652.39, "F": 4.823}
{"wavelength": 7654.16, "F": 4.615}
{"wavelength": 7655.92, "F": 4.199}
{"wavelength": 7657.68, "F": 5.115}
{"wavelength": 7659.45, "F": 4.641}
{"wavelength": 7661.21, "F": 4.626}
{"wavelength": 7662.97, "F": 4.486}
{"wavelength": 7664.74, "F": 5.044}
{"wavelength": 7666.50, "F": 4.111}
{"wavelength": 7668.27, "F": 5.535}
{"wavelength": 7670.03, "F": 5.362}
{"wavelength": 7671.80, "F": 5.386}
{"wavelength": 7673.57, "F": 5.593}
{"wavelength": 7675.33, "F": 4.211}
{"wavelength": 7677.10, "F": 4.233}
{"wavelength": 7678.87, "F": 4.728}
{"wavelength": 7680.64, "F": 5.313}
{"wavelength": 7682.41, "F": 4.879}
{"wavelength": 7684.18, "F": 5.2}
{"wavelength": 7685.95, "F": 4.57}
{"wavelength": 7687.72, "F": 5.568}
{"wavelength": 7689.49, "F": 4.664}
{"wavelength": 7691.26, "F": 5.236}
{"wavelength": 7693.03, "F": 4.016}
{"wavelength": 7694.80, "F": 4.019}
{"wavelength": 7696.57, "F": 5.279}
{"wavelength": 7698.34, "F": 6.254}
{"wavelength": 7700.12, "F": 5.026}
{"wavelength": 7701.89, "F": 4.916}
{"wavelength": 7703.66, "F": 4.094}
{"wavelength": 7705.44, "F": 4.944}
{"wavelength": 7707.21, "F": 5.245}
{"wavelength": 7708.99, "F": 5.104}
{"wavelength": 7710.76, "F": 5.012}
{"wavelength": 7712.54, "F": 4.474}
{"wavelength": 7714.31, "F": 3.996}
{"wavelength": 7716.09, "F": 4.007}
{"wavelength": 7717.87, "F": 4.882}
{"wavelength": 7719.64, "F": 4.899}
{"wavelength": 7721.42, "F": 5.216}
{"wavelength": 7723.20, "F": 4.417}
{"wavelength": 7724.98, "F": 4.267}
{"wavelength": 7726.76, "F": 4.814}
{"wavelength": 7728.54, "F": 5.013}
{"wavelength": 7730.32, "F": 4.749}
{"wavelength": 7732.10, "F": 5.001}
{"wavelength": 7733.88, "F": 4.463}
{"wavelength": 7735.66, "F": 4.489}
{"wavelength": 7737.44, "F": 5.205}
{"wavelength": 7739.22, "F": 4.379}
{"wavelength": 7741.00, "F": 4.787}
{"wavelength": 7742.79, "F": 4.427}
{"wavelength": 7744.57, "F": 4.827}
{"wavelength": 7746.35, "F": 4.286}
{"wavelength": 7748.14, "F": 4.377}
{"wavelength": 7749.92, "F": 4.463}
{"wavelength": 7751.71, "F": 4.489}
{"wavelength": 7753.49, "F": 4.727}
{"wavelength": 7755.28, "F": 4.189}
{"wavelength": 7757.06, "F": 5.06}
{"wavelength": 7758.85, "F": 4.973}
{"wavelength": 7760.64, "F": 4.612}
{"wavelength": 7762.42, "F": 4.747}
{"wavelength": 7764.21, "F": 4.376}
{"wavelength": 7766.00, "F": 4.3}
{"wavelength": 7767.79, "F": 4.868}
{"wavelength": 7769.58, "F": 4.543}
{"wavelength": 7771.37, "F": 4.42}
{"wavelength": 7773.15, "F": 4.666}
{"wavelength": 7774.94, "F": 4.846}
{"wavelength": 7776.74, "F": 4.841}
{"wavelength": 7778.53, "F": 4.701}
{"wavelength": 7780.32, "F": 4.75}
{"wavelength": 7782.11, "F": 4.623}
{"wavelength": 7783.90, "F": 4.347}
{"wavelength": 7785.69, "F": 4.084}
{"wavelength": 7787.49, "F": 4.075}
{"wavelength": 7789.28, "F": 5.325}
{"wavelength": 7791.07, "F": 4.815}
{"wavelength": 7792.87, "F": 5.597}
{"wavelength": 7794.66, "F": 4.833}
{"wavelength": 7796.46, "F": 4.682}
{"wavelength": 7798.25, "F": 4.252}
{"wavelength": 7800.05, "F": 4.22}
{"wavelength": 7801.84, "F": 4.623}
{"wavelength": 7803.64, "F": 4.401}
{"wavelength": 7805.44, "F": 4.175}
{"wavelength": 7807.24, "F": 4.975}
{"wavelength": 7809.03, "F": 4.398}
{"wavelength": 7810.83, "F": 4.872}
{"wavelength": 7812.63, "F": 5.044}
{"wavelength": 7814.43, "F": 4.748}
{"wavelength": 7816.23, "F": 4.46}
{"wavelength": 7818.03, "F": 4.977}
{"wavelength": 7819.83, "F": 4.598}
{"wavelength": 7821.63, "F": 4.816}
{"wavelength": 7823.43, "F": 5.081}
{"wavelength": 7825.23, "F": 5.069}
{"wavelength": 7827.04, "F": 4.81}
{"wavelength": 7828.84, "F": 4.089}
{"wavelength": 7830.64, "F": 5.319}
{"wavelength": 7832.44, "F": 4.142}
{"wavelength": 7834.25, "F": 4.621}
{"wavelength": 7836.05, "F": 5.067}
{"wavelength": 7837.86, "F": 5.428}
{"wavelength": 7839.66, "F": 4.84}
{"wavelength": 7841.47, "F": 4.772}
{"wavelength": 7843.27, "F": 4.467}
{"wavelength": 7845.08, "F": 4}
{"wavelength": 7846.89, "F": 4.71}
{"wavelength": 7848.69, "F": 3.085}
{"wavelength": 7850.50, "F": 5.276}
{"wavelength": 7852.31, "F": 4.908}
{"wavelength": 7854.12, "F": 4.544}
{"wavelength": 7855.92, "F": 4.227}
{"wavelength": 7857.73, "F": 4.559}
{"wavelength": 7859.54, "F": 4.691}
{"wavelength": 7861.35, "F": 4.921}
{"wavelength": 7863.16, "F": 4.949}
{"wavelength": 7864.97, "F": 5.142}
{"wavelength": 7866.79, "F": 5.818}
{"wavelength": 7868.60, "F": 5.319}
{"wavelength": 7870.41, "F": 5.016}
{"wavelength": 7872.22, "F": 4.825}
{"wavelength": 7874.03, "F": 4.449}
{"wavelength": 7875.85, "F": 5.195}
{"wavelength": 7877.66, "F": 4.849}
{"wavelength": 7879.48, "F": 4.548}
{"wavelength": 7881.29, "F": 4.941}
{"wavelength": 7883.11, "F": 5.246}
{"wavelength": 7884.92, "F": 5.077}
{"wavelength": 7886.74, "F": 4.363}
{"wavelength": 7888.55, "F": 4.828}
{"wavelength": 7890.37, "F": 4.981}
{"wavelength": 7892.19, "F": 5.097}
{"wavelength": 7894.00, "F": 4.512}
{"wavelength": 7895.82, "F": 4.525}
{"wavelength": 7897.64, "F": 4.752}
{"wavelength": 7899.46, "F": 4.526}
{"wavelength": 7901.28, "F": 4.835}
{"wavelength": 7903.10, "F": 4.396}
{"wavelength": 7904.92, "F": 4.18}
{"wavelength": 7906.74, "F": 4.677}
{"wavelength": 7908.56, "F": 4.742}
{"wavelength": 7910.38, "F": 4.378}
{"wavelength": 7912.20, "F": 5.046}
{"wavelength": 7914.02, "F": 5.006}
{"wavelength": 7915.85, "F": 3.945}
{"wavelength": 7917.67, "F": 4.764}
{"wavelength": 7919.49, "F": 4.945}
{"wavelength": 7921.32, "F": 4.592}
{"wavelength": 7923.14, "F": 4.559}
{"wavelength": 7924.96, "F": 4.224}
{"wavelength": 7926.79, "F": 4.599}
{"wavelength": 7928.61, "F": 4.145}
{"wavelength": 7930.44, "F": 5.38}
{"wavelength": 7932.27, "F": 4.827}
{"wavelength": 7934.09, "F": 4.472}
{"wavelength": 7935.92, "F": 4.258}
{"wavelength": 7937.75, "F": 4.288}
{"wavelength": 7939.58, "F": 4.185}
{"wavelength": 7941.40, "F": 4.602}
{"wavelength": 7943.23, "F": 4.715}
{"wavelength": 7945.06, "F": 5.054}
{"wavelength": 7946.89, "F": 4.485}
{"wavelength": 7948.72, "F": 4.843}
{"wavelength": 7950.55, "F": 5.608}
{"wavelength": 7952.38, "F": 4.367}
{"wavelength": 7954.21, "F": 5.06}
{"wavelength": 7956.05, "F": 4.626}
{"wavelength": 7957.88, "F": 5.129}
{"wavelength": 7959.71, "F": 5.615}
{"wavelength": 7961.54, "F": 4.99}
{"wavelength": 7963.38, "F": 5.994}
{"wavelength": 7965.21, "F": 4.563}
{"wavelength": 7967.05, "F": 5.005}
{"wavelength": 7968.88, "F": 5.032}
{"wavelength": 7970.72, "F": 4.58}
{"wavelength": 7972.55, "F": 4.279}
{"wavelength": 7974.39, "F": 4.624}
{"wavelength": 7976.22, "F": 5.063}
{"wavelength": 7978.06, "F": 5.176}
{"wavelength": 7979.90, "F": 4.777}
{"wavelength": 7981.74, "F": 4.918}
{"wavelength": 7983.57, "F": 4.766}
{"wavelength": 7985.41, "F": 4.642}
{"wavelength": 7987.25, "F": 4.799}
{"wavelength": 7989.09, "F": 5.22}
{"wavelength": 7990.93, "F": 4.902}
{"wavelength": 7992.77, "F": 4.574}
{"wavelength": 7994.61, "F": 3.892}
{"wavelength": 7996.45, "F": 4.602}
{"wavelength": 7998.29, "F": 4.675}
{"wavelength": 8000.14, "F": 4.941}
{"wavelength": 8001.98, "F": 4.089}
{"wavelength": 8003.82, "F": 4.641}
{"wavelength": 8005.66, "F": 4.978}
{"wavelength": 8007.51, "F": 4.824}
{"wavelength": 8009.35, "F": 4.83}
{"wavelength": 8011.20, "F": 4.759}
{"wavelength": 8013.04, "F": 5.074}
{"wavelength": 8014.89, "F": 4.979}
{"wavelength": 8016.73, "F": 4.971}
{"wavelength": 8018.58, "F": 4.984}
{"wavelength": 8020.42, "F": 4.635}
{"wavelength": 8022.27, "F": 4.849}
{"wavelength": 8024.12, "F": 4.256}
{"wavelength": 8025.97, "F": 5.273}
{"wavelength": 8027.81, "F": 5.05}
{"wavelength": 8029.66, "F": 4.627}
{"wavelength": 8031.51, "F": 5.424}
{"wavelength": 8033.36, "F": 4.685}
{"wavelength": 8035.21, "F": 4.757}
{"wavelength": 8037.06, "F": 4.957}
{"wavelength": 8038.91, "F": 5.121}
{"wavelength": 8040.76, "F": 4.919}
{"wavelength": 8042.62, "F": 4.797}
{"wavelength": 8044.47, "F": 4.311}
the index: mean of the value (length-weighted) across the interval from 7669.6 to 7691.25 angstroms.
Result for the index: 4.98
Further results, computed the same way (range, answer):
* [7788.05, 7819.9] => 4.72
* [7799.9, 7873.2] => 4.74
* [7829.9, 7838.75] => 4.9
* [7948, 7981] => 4.96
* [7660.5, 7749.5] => 4.79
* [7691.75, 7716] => 4.78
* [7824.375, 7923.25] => 4.74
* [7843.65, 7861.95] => 4.48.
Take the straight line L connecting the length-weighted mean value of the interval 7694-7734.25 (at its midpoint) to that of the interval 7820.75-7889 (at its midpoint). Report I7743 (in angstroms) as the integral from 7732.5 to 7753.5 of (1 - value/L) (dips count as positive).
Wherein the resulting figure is 0.9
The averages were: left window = 4.79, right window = 4.79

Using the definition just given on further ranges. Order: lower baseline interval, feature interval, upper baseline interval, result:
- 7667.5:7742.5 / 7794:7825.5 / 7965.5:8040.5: 1.0 angstroms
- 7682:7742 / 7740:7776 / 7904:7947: 1.1 angstroms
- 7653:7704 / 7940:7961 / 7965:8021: -0.5 angstroms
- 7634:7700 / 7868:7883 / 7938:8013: -0.3 angstroms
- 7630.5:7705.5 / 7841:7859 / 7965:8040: 1.3 angstroms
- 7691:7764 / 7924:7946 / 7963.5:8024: 0.9 angstroms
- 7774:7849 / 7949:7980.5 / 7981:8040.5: -1.3 angstroms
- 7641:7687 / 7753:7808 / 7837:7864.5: 0.6 angstroms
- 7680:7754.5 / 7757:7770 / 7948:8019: 0.3 angstroms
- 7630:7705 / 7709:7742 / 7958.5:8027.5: 0.9 angstroms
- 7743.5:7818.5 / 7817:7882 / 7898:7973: -1.5 angstroms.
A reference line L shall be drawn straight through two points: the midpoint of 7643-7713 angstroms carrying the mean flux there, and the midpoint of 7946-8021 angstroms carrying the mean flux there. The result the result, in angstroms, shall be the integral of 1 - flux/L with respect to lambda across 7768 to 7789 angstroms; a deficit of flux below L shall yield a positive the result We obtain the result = 1.2 angstroms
